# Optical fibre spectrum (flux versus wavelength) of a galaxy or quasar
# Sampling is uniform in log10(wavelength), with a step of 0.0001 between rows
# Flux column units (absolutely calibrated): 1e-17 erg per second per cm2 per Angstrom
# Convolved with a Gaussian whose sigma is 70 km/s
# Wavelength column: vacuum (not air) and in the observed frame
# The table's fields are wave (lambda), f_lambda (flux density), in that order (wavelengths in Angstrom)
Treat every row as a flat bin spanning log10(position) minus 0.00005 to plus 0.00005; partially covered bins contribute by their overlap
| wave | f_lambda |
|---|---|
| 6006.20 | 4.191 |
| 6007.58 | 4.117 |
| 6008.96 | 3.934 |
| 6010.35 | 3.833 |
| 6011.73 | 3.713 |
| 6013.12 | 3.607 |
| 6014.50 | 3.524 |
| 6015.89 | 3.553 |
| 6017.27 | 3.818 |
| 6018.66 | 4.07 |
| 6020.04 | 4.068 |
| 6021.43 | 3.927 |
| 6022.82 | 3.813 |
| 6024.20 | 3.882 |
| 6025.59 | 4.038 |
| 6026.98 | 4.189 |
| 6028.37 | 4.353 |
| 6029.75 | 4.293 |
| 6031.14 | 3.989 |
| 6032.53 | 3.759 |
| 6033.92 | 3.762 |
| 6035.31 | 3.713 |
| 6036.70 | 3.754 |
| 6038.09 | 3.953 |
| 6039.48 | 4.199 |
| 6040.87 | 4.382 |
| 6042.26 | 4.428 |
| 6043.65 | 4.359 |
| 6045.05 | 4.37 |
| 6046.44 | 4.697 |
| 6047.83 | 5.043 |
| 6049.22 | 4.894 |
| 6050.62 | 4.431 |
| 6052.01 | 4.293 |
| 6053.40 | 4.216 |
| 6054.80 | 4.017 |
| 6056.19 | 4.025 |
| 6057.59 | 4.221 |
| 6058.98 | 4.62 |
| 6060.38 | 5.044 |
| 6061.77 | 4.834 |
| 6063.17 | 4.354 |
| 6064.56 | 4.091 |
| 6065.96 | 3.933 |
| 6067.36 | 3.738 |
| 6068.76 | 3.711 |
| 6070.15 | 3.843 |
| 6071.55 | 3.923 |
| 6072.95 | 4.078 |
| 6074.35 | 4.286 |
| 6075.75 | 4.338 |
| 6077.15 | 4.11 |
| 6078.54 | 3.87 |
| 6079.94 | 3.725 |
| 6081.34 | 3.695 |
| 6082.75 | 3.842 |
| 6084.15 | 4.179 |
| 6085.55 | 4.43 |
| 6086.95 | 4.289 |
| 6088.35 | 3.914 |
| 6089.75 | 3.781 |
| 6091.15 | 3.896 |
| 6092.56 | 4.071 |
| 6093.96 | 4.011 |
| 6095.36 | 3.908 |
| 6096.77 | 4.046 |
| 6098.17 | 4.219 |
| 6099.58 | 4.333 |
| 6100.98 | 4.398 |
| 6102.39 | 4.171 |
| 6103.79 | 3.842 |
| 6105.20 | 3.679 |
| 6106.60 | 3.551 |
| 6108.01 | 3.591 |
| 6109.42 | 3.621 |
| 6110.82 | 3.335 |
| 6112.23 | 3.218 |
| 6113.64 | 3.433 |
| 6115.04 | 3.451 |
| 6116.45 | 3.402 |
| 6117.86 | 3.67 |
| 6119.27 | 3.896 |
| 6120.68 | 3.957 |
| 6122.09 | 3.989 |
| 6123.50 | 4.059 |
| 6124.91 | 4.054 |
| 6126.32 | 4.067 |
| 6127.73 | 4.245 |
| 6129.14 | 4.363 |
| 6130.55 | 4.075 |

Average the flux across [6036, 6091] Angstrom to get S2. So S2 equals 4.2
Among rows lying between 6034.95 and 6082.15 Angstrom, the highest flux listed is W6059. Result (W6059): 5.044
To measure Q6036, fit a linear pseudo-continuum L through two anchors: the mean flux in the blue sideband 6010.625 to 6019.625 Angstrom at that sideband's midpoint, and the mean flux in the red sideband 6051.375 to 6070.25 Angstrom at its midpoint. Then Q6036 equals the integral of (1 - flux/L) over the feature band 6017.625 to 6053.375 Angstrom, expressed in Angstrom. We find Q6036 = -2.1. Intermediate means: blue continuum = 3.73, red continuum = 4.22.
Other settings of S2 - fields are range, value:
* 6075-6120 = 3.87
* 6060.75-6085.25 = 4.05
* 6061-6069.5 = 4.12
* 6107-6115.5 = 3.45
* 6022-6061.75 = 4.25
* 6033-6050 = 4.29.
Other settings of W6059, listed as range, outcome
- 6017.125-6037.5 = 4.353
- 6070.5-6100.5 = 4.43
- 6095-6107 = 4.398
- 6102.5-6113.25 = 3.842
